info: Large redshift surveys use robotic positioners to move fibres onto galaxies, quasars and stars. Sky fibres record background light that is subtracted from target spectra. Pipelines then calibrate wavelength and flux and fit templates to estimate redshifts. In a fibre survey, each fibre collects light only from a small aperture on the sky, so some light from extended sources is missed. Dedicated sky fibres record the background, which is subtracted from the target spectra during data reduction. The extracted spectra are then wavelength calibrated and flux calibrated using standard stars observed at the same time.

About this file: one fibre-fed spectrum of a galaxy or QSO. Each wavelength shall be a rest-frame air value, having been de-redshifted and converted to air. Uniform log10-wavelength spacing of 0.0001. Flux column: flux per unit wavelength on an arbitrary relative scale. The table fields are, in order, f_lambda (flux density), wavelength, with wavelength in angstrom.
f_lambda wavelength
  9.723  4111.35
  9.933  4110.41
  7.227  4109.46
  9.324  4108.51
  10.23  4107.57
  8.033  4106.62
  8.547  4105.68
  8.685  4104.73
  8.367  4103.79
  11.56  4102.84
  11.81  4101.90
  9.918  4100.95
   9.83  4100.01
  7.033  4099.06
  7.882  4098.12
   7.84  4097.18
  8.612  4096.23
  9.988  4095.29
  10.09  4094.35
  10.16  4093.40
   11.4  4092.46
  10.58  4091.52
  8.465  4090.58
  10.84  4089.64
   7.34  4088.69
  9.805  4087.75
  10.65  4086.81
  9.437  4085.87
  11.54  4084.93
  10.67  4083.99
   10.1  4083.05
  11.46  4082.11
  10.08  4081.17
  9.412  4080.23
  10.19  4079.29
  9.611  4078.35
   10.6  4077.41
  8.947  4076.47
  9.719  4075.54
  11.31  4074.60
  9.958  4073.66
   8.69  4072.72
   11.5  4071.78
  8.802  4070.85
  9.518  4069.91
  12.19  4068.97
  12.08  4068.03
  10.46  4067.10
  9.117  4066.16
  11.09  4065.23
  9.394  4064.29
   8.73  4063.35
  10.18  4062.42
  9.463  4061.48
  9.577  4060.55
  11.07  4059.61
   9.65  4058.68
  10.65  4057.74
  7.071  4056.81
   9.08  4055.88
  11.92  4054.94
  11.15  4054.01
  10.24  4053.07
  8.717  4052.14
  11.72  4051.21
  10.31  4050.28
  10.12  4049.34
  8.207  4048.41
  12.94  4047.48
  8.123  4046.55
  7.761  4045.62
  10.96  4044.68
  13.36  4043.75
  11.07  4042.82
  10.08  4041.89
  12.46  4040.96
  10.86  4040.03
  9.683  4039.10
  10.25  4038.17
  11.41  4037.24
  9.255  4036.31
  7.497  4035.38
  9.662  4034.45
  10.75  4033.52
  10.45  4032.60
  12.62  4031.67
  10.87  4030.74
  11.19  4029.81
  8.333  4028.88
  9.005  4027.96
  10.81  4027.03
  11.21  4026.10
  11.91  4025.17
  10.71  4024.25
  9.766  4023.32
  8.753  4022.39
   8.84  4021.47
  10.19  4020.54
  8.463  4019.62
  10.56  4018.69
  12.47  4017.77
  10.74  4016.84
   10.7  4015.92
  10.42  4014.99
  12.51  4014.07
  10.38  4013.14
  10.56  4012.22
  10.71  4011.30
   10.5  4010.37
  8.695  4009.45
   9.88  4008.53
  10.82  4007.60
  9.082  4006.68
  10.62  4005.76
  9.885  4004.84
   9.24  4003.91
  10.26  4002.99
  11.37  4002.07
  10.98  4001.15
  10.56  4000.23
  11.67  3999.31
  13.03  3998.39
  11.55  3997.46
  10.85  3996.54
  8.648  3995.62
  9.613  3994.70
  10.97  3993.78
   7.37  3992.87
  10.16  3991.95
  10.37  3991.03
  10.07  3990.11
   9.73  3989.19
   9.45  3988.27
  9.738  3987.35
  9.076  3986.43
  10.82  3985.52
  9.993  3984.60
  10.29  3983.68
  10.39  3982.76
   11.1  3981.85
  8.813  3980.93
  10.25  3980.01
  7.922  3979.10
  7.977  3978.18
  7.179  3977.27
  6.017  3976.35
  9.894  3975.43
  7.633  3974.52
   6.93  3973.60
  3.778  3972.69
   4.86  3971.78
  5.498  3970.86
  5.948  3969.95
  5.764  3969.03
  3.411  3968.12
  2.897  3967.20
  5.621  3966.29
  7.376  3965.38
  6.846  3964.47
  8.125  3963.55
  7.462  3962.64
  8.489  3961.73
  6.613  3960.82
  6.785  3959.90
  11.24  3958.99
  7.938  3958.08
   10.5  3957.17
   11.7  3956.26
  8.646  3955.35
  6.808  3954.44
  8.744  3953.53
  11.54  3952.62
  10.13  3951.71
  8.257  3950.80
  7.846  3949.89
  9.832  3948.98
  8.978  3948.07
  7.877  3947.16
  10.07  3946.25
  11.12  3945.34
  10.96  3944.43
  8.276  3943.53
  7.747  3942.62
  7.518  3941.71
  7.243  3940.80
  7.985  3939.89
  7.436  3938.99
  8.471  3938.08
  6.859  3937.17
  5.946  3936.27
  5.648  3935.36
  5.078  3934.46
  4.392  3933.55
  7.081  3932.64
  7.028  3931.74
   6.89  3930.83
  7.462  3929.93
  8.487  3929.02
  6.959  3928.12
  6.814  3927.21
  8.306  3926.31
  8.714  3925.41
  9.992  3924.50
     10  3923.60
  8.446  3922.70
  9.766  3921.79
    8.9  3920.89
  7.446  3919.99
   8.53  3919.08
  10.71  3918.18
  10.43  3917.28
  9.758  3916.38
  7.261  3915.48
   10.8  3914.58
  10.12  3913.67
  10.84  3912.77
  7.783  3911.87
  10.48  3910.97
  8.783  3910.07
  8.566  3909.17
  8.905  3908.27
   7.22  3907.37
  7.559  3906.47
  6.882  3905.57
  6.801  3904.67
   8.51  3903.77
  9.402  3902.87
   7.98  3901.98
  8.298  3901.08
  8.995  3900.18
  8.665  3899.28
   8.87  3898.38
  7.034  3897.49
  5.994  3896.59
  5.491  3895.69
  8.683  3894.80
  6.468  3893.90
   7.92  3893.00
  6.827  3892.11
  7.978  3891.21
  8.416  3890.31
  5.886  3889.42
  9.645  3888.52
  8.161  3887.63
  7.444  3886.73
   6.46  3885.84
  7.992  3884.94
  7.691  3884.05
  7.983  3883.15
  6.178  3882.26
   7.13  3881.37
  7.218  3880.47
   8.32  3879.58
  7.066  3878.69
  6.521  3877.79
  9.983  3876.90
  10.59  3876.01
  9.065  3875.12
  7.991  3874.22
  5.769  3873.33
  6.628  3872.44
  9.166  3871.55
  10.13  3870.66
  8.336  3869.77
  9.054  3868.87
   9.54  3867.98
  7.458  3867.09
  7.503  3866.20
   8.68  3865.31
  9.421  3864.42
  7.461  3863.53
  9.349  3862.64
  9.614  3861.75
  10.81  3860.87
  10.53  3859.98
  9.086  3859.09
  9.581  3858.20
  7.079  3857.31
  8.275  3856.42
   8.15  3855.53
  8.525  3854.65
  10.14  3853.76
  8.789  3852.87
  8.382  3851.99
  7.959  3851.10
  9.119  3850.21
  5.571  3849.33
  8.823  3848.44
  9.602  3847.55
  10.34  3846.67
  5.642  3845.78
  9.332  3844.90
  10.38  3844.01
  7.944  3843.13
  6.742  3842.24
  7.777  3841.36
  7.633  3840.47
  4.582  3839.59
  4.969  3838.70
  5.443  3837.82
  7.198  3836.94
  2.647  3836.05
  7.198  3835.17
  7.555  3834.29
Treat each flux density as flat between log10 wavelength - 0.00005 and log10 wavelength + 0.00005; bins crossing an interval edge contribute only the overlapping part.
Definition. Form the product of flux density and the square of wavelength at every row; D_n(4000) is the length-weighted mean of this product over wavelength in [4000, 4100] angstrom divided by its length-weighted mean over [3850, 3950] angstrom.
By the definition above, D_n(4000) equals 1.32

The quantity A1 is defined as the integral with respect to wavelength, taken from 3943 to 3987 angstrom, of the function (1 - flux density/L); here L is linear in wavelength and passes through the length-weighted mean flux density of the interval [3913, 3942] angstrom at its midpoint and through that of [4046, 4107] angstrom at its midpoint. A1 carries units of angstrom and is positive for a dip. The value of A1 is 1.4 angstrom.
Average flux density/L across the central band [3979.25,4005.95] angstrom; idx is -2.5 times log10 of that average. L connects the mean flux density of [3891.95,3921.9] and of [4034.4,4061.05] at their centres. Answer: -0.08 mag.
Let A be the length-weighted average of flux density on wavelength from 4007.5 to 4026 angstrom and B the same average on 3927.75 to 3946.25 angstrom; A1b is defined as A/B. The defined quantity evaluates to 1.4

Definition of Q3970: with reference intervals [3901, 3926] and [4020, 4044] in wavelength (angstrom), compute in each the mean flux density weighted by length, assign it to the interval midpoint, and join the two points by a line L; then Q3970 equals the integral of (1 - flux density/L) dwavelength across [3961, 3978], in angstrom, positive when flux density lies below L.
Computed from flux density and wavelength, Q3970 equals 5.8 angstrom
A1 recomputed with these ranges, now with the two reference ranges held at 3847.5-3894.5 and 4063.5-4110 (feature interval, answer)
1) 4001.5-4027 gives -2.99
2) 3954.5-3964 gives 0.22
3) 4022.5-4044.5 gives -2.68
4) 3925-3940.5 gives 2.95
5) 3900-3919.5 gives -0.74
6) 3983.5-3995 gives -0.91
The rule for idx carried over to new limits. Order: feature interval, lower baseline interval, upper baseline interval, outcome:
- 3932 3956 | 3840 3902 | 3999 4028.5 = 0.15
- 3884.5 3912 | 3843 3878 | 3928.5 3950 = 0.05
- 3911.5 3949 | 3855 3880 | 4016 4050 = 0.12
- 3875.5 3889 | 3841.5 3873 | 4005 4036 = 0.13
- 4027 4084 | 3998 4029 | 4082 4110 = -0.02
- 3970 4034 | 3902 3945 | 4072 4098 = -0.09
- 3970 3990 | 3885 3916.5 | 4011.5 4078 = 0.11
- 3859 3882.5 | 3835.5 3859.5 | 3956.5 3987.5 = -0.10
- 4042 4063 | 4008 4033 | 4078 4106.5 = 0.00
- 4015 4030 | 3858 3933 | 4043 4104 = -0.08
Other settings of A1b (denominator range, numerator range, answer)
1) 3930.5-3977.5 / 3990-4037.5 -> 1.37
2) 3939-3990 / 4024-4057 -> 1.25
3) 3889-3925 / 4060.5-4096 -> 1.19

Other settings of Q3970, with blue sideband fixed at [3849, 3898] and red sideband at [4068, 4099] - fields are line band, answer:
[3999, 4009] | -1.2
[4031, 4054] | -2.0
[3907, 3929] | -1.2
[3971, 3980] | 2.0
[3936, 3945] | 0.8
